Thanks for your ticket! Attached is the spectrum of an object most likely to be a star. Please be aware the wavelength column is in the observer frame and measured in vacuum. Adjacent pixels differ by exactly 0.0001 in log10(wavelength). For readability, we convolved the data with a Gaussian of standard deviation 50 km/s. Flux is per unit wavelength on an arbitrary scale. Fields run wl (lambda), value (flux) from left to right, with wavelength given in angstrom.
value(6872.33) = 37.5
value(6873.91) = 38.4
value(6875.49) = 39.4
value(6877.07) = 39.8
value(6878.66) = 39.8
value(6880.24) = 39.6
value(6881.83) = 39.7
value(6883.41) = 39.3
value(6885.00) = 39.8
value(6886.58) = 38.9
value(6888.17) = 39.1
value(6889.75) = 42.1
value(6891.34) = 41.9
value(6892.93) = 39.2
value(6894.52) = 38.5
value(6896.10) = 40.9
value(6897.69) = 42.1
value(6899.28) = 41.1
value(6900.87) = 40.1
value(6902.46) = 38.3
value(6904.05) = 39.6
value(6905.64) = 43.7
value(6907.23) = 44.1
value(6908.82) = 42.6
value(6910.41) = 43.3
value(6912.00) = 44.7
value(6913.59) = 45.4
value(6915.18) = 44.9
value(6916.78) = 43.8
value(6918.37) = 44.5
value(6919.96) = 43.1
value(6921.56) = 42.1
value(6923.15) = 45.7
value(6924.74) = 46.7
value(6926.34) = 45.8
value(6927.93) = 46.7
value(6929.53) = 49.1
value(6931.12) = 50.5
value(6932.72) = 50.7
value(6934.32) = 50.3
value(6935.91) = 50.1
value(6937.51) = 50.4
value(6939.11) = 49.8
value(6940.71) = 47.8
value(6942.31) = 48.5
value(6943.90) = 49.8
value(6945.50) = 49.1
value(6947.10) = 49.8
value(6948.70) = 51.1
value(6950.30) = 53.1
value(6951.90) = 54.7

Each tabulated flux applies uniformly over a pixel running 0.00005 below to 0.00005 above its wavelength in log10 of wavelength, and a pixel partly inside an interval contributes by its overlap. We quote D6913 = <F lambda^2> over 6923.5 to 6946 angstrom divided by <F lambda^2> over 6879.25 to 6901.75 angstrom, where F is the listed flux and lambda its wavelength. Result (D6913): 1.23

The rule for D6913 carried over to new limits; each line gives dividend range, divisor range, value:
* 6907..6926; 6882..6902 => 1.11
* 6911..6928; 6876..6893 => 1.13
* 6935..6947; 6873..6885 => 1.28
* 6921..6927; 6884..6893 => 1.14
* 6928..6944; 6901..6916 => 1.17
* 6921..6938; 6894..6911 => 1.17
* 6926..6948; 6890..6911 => 1.21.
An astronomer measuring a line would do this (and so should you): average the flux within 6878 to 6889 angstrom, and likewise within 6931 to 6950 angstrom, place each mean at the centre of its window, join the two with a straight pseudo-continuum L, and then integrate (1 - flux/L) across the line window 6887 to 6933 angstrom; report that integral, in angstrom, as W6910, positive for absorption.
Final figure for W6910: 1.0 angstrom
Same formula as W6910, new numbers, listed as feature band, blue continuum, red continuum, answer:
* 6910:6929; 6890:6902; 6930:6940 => 0.6 angstrom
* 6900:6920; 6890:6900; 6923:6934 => 0.5 angstrom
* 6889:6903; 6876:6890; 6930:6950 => 0.5 angstrom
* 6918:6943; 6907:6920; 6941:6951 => -0.2 angstrom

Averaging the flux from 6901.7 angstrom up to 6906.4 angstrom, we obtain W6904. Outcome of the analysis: 40.5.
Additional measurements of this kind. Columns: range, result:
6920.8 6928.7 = 45.5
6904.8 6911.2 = 43.4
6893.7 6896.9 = 39.7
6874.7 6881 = 39.7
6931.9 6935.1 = 50.4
